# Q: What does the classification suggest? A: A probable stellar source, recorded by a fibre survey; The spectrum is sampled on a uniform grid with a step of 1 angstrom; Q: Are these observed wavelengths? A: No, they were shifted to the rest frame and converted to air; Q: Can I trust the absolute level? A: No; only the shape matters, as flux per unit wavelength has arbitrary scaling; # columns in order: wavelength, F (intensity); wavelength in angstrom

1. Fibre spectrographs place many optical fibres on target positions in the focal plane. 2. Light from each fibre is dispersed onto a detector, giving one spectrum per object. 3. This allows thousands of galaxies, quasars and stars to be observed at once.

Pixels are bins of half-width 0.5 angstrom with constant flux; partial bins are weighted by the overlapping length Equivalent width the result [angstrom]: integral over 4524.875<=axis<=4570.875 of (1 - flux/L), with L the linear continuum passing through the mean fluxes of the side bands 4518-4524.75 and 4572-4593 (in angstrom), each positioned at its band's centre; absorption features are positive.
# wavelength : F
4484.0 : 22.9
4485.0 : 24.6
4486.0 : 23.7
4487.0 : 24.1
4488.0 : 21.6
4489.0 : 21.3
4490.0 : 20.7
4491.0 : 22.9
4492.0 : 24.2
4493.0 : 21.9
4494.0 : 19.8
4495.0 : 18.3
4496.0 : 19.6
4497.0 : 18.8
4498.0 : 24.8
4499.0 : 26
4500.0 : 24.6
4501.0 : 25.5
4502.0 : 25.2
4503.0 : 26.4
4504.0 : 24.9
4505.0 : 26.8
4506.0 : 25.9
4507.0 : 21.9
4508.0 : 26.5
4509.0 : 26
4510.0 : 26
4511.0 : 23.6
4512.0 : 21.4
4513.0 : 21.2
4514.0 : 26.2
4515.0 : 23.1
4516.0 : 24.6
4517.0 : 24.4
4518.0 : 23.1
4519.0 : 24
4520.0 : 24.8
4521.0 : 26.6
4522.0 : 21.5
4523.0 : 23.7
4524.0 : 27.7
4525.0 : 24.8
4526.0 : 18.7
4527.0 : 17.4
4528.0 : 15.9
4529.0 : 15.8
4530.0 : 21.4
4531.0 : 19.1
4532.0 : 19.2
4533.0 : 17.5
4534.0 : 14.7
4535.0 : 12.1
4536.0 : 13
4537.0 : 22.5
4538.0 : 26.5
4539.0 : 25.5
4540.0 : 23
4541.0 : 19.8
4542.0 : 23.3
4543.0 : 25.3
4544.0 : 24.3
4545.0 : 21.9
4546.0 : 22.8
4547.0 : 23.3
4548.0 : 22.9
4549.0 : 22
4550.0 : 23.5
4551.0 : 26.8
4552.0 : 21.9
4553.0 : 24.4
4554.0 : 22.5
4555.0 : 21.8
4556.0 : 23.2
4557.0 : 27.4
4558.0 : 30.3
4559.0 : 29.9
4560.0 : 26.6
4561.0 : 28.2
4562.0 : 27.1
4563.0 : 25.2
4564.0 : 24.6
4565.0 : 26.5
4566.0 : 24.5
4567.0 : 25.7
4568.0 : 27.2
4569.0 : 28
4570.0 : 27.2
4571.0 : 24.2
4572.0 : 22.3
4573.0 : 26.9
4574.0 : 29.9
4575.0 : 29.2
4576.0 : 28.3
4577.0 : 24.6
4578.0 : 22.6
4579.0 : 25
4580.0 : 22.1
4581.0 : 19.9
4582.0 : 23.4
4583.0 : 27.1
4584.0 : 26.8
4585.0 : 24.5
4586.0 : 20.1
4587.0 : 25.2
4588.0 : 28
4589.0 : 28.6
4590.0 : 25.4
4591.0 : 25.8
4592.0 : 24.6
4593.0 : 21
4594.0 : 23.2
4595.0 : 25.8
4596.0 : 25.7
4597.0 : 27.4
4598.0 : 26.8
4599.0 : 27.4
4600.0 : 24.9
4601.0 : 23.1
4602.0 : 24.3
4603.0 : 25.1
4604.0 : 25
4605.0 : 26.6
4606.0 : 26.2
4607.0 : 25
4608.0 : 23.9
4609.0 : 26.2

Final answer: 3.6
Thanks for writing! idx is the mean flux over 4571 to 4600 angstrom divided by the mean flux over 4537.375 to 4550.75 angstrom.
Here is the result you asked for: 1.1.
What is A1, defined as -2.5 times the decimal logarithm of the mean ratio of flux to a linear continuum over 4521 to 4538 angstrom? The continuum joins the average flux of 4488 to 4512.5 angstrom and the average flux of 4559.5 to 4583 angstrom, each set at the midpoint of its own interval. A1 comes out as 0.24 mag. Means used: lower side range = 23.4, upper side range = 25.6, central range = 19.5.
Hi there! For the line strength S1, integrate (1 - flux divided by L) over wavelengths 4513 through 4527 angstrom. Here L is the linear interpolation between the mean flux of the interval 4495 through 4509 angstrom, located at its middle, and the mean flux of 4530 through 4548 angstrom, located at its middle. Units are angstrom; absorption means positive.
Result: -0.71 angstrom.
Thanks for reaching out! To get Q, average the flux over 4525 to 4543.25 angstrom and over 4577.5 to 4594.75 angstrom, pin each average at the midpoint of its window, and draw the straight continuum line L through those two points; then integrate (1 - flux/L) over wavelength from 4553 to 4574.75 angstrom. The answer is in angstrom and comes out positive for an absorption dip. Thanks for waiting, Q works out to -3.8 angstrom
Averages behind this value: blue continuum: 19.5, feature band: 26.1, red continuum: 24.3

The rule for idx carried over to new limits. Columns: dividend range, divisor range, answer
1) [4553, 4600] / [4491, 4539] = 1.15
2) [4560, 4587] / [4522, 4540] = 1.28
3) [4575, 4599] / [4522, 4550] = 1.19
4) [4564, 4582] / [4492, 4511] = 1.07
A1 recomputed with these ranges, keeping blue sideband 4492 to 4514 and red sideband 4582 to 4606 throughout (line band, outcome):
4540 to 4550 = 0.07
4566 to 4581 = -0.03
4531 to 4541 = 0.25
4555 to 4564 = -0.09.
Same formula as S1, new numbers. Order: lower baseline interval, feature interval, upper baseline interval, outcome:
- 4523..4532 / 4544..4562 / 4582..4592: -1.7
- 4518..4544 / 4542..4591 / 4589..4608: -4.1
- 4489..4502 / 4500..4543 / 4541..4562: 1.6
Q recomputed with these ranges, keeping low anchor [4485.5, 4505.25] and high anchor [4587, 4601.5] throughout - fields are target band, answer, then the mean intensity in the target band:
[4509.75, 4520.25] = -0.12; 23.8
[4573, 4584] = -0.10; 25.4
